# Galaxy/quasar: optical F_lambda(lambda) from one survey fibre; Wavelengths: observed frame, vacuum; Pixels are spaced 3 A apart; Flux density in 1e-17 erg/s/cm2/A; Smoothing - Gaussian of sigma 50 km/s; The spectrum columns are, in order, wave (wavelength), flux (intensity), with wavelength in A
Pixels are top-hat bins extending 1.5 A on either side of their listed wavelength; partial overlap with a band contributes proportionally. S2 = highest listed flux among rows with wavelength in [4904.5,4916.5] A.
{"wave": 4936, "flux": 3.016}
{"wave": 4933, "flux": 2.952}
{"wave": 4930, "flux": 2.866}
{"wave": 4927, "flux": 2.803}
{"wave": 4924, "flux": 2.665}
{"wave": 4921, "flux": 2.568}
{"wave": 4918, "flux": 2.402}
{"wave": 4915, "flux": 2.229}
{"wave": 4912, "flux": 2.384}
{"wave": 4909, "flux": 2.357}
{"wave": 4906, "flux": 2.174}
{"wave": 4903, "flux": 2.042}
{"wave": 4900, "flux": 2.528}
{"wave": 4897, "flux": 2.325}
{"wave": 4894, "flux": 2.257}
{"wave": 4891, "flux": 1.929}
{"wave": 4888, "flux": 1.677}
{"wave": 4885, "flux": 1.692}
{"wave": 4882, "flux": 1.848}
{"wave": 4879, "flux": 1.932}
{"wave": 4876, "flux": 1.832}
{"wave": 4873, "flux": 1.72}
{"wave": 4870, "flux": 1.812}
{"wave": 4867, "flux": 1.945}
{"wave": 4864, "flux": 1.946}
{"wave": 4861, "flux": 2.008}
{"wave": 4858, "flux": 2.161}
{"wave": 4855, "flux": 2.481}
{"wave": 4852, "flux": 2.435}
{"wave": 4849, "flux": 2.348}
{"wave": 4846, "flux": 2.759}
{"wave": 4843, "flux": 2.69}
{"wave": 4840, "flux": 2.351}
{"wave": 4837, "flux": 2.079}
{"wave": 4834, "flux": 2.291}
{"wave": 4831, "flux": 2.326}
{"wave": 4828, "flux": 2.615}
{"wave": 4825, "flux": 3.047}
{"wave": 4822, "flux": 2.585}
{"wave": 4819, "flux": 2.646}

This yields 2.384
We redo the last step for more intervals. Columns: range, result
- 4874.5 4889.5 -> 1.932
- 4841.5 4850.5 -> 2.759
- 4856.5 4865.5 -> 2.161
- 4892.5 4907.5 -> 2.528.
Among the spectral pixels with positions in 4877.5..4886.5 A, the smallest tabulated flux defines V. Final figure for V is 1.692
